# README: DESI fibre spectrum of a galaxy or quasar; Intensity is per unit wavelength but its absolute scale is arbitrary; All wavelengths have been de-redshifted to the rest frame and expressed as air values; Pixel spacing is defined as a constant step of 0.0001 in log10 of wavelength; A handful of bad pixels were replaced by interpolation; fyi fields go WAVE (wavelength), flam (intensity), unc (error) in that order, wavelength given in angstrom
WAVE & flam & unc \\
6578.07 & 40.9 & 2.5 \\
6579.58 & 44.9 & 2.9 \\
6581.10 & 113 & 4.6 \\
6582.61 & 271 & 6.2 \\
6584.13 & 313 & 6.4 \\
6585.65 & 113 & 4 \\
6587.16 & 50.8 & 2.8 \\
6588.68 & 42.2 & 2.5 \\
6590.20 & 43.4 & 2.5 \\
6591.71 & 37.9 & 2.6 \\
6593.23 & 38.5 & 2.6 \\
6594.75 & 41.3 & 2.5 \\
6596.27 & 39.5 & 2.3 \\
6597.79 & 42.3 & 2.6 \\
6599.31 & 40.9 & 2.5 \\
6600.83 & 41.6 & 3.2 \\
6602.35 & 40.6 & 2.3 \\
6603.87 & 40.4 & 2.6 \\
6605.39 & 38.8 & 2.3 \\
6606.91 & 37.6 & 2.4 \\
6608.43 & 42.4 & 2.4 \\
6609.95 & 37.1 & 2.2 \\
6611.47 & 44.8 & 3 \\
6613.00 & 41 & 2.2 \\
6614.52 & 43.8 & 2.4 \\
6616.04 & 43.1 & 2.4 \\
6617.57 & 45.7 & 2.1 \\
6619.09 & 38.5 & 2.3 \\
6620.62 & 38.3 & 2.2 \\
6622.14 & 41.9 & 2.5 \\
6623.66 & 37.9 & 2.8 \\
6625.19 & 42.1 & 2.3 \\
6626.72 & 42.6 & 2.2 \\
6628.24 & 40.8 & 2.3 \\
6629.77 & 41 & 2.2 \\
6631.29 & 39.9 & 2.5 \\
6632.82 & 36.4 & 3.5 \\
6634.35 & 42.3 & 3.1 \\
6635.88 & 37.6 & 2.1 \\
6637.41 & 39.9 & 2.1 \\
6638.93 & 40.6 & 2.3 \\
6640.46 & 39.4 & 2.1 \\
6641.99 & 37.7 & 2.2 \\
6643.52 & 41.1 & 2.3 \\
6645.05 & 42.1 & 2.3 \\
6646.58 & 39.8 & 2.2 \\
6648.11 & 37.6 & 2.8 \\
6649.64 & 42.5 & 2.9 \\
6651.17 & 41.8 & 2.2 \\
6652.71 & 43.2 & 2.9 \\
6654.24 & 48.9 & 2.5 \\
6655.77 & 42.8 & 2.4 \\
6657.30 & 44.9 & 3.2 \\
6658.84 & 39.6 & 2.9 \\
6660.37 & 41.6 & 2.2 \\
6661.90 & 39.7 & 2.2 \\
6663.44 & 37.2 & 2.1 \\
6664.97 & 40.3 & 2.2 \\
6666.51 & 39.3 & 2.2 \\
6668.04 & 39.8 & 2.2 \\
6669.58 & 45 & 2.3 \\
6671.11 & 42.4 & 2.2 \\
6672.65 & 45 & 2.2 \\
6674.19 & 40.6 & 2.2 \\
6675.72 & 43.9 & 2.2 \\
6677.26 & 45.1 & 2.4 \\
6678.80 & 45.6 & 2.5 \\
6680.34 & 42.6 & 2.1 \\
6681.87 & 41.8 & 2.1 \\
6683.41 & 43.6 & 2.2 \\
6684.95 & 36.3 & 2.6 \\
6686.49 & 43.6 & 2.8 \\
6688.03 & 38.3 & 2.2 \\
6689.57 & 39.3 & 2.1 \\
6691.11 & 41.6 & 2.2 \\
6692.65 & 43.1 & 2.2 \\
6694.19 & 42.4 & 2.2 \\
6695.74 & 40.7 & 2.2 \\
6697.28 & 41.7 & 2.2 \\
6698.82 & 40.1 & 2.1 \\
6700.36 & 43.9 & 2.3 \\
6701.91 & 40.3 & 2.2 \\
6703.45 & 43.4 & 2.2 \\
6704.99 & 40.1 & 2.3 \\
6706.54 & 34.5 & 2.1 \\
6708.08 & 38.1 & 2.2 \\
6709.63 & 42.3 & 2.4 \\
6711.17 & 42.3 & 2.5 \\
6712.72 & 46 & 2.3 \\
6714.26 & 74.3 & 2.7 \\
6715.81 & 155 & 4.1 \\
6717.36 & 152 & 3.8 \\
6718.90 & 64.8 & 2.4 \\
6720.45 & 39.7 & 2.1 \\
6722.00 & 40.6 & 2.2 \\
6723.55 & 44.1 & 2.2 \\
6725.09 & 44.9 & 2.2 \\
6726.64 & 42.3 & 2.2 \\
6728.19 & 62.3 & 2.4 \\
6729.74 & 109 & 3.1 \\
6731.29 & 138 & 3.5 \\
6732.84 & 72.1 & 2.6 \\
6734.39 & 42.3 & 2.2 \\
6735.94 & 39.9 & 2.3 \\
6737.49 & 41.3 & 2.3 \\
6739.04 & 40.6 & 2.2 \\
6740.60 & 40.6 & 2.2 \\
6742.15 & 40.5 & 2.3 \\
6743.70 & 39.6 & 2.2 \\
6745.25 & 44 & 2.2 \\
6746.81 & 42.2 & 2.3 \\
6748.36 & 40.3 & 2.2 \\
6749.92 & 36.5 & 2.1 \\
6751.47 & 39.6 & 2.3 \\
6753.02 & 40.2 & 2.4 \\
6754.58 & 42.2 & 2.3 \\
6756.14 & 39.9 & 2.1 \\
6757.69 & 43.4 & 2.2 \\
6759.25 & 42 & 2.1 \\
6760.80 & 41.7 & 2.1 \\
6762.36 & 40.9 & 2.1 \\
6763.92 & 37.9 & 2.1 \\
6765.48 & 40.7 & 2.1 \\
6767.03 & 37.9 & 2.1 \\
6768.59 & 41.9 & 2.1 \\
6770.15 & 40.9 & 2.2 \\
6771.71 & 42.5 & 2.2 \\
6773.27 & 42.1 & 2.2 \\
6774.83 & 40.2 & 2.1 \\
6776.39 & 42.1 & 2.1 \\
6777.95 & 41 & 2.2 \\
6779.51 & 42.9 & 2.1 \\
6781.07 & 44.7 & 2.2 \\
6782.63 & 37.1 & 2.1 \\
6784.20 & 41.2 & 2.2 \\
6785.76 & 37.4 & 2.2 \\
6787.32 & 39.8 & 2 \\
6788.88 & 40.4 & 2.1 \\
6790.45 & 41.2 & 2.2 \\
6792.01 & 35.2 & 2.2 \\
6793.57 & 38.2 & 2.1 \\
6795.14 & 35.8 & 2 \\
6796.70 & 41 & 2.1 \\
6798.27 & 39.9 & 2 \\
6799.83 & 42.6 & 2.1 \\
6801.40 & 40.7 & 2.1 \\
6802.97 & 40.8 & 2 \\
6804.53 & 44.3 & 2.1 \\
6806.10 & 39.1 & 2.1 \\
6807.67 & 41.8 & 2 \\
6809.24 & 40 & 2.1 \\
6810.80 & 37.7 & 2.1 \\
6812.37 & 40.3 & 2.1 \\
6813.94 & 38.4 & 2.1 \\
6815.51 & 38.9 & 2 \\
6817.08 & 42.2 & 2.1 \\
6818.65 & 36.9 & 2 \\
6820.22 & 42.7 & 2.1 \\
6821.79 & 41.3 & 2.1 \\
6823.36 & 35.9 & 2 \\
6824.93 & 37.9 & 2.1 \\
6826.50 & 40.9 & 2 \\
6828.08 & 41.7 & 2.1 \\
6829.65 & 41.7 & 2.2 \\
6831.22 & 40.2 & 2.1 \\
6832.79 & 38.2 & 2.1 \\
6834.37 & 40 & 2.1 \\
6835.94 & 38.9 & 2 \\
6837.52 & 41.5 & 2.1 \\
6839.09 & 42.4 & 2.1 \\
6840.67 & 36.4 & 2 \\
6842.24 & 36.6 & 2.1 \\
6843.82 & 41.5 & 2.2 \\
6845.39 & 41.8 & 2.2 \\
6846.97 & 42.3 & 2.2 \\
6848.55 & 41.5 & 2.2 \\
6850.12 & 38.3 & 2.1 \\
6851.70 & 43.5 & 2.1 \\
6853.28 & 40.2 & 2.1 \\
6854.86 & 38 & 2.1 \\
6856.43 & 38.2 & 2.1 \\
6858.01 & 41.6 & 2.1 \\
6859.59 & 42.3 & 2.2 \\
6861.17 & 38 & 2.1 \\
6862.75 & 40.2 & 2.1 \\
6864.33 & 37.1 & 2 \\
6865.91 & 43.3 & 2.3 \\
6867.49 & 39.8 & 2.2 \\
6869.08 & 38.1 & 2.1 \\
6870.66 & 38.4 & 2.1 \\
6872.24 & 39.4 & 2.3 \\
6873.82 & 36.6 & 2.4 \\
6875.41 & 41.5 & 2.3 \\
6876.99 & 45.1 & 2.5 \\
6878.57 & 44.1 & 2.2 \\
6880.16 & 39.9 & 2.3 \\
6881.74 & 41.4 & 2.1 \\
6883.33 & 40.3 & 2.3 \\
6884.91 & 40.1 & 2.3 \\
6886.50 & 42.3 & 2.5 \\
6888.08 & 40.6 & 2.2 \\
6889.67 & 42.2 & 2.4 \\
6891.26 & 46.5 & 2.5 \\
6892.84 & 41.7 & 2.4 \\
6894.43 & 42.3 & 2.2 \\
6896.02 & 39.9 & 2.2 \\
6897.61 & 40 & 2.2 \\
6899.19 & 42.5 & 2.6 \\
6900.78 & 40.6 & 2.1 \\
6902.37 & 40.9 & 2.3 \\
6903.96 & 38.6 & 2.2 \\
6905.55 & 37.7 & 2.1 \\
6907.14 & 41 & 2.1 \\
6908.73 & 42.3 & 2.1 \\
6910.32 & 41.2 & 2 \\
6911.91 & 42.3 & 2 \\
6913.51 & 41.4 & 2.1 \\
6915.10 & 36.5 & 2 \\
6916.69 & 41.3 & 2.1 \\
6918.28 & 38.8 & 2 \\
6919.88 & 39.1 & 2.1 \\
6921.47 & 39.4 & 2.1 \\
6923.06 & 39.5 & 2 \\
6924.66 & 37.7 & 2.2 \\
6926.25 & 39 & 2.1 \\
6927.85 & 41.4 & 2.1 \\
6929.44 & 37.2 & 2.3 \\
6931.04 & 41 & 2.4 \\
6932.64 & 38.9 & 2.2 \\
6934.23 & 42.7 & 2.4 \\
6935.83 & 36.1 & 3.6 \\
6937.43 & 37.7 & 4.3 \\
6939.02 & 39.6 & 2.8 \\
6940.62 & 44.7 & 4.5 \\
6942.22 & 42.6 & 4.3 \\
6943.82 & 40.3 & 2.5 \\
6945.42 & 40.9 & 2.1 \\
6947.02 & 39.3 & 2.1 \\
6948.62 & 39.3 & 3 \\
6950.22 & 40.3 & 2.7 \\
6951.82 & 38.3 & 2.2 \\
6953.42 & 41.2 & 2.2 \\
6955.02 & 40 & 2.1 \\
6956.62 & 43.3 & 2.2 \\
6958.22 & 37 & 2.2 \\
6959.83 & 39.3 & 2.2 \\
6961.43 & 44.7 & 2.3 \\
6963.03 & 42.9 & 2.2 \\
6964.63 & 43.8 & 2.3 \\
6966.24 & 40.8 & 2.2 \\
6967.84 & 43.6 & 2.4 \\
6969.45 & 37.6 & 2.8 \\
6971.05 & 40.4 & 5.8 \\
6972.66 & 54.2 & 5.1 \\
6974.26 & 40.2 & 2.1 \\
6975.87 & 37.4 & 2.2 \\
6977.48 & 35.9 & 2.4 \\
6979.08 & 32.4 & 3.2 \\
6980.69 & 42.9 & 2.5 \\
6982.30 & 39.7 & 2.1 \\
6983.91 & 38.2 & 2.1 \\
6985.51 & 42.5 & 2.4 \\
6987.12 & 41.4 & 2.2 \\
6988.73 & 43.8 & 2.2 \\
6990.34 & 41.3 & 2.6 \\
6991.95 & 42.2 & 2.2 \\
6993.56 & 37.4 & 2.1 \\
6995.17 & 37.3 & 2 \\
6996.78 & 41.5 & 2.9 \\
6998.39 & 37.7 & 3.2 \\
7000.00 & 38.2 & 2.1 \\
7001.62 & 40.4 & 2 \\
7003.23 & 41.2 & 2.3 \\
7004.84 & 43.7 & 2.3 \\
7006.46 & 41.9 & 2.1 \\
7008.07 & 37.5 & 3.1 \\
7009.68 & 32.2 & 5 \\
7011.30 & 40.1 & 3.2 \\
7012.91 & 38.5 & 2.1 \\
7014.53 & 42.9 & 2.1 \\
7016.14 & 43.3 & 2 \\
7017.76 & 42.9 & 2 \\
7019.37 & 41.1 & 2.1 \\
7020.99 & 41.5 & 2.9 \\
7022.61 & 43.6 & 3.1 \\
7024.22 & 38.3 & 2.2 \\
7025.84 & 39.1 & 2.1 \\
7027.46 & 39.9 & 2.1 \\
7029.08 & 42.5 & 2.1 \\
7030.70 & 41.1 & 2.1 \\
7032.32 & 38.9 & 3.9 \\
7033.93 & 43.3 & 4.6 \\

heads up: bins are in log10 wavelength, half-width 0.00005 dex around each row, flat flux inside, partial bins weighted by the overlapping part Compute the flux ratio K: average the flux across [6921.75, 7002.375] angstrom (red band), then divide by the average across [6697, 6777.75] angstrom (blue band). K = 0.8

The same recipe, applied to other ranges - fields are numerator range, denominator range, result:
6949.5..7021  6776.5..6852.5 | 1.01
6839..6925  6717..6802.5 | 0.87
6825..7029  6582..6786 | 0.82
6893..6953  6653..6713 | 0.96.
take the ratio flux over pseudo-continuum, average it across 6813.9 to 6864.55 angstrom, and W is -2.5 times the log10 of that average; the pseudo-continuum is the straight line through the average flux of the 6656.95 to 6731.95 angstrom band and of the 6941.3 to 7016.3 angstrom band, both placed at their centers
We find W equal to 0.144 mag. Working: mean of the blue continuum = 51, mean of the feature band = 40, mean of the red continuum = 40.4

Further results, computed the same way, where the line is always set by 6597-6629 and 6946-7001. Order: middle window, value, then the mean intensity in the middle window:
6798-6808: -0.02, 41.4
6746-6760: 0.00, 40.7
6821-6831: 0.02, 39.9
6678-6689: -0.02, 41.7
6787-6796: 0.06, 38.4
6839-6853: 0.01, 40.4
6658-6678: -0.01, 41.5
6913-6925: 0.04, 39.2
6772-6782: -0.03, 42.1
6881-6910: -0.01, 41.2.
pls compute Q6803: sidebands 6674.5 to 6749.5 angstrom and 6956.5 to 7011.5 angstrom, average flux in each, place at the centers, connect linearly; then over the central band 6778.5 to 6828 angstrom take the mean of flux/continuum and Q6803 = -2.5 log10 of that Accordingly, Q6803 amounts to 0.20 mag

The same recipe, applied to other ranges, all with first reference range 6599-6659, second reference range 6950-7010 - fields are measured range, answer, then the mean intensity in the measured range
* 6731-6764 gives -0.12 mag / 45.4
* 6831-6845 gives 0.03 mag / 39.6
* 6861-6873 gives 0.03 mag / 39.3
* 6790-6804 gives 0.03 mag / 39.6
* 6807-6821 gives 0.02 mag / 39.9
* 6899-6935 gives 0.01 mag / 40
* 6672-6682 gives -0.07 mag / 43.6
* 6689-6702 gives -0.02 mag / 41.5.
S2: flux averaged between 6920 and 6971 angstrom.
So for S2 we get 40.3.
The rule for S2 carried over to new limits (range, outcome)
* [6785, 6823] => 39.8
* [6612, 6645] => 40.6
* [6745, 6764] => 40.8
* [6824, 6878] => 40.1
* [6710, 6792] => 50.5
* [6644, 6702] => 41.8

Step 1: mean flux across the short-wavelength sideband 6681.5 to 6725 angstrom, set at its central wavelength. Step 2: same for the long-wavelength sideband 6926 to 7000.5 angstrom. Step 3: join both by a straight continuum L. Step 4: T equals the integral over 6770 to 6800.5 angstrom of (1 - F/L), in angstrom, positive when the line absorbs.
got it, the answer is 4.8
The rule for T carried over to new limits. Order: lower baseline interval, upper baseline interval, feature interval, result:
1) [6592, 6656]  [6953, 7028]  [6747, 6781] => -0.15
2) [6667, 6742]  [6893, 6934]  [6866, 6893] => 0.57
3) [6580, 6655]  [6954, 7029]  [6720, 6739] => -3.52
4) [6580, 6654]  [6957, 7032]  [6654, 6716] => 8.91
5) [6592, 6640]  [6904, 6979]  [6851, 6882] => 0.07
